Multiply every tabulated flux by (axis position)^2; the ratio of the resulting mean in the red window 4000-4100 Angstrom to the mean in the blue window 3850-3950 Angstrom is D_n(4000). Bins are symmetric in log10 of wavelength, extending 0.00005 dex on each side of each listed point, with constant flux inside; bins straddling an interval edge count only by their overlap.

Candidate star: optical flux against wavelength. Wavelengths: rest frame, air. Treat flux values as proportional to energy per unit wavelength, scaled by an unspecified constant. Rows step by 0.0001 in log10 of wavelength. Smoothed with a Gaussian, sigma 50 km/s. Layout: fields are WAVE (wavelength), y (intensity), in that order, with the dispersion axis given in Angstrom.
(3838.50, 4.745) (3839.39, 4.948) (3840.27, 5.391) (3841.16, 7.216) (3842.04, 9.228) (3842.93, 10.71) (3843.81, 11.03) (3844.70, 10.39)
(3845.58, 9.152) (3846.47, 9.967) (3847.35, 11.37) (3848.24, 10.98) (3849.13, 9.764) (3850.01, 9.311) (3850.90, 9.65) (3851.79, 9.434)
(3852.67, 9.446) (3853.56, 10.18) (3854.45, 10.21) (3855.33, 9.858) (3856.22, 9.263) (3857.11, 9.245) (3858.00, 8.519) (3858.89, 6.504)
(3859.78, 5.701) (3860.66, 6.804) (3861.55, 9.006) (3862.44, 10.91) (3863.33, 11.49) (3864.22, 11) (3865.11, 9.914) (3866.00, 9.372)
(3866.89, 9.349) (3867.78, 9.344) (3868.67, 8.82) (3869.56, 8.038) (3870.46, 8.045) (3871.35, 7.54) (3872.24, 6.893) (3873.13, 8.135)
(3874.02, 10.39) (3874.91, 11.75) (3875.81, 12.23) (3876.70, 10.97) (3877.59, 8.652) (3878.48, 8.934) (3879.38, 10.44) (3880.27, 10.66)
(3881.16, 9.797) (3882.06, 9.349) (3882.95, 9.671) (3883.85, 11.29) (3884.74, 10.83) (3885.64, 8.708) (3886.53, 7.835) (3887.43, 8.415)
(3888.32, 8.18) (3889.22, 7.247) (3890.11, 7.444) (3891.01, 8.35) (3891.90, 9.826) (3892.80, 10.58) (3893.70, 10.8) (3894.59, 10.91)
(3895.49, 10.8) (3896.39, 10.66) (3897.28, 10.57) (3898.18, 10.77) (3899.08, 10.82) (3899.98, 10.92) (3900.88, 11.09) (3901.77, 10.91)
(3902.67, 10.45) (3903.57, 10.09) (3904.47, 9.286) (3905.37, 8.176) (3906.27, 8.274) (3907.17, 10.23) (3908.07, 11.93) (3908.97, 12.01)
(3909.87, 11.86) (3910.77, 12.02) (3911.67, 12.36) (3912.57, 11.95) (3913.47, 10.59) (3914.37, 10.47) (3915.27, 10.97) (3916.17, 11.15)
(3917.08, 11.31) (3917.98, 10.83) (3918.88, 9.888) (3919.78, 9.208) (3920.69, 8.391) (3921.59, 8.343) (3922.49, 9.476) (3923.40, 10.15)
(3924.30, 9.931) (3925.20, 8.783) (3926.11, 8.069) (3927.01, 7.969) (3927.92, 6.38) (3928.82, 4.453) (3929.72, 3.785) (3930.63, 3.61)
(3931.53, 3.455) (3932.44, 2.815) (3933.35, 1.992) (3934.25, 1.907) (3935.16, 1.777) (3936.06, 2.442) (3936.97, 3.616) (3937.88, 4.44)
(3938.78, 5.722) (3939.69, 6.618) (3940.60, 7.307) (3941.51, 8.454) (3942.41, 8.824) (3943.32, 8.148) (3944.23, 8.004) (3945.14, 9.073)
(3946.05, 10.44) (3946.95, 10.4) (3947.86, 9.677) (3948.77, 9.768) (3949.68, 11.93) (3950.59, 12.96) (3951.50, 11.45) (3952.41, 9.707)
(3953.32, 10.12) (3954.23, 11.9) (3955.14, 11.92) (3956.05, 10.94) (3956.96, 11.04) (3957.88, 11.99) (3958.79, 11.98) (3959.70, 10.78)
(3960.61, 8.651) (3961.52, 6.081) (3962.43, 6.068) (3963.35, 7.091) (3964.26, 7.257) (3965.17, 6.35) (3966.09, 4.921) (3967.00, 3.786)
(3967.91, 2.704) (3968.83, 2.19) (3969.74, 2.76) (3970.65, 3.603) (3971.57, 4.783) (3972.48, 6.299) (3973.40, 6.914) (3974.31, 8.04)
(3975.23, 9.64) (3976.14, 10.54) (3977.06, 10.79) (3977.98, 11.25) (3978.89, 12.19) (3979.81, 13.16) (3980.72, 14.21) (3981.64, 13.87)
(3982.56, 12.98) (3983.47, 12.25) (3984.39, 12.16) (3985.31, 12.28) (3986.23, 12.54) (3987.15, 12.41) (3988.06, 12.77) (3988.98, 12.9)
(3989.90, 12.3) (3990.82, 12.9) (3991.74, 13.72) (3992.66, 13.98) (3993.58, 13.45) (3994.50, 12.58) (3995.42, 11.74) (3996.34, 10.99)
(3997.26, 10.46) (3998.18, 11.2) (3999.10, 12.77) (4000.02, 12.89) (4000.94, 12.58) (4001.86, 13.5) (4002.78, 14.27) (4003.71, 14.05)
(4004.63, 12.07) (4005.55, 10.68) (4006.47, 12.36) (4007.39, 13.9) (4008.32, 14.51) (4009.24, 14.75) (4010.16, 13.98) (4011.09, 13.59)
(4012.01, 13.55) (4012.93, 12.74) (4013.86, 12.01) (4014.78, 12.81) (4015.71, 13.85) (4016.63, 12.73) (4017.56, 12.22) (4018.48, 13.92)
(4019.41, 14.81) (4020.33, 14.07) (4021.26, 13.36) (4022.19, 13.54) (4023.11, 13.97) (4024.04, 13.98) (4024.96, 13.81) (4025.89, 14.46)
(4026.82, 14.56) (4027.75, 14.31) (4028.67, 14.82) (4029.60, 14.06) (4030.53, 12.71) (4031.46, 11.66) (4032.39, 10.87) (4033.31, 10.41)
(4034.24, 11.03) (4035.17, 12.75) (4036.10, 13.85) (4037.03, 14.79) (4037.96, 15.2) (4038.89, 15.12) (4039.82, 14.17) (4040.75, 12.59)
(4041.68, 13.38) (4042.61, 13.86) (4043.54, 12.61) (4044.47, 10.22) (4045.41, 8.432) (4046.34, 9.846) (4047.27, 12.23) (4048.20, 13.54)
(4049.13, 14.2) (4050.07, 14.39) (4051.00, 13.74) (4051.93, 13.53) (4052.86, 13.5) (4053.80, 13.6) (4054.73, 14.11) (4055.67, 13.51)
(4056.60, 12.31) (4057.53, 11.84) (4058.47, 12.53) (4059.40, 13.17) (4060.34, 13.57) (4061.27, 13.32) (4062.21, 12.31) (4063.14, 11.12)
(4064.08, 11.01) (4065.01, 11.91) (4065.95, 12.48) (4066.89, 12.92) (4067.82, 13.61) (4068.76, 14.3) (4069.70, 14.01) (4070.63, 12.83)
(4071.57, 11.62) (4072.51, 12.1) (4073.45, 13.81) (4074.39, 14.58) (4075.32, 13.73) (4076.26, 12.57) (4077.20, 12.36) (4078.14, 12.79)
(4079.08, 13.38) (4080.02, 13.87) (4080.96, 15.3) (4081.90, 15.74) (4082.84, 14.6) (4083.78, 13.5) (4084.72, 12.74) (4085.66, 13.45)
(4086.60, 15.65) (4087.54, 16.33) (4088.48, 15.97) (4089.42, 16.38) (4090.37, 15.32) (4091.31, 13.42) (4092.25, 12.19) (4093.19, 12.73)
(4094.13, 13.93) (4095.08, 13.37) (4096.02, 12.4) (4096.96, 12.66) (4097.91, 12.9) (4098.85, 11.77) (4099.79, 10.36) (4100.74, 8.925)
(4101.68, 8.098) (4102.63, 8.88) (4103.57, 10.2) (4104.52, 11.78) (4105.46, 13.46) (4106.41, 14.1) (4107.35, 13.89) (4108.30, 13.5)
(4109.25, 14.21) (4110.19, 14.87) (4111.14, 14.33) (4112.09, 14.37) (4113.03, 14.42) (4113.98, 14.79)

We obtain 1.60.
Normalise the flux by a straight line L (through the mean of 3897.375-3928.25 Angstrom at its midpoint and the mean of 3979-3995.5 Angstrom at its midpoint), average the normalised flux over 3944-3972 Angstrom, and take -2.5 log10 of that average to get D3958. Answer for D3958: 0.36 mag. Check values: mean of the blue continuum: 10.2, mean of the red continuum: 12.9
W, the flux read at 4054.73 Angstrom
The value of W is 14.11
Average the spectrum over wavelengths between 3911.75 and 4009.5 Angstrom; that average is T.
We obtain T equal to 9.47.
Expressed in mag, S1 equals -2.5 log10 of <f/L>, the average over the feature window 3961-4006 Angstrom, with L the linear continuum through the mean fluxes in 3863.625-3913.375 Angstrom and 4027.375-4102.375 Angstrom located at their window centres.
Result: 0.14 mag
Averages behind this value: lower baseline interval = 9.92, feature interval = 10.2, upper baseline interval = 13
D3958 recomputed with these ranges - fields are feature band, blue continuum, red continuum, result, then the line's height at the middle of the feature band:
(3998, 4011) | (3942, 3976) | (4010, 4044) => -0.125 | 11.7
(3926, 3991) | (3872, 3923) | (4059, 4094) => 0.327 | 11.3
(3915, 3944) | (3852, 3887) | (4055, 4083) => 0.456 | 10.5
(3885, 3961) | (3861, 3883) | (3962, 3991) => 0.044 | 9.39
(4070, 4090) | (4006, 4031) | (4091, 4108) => -0.134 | 12.4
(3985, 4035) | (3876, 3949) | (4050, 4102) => -0.142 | 11.4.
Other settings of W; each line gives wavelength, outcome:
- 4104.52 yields 11.78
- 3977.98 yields 11.25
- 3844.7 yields 10.39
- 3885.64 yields 8.708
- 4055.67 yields 13.51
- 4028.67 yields 14.82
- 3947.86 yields 9.677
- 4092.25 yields 12.19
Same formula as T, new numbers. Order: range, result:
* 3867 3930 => 9.66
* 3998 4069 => 13.1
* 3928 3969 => 7.33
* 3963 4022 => 11.2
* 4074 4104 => 13.1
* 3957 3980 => 7.59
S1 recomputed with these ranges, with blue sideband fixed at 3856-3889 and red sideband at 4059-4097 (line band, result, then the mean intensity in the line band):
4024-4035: -0.05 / 13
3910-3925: -0.03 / 10.4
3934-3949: 0.48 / 6.89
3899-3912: -0.08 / 10.7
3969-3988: 0.14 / 10.1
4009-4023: -0.11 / 13.5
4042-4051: 0.05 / 12.2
